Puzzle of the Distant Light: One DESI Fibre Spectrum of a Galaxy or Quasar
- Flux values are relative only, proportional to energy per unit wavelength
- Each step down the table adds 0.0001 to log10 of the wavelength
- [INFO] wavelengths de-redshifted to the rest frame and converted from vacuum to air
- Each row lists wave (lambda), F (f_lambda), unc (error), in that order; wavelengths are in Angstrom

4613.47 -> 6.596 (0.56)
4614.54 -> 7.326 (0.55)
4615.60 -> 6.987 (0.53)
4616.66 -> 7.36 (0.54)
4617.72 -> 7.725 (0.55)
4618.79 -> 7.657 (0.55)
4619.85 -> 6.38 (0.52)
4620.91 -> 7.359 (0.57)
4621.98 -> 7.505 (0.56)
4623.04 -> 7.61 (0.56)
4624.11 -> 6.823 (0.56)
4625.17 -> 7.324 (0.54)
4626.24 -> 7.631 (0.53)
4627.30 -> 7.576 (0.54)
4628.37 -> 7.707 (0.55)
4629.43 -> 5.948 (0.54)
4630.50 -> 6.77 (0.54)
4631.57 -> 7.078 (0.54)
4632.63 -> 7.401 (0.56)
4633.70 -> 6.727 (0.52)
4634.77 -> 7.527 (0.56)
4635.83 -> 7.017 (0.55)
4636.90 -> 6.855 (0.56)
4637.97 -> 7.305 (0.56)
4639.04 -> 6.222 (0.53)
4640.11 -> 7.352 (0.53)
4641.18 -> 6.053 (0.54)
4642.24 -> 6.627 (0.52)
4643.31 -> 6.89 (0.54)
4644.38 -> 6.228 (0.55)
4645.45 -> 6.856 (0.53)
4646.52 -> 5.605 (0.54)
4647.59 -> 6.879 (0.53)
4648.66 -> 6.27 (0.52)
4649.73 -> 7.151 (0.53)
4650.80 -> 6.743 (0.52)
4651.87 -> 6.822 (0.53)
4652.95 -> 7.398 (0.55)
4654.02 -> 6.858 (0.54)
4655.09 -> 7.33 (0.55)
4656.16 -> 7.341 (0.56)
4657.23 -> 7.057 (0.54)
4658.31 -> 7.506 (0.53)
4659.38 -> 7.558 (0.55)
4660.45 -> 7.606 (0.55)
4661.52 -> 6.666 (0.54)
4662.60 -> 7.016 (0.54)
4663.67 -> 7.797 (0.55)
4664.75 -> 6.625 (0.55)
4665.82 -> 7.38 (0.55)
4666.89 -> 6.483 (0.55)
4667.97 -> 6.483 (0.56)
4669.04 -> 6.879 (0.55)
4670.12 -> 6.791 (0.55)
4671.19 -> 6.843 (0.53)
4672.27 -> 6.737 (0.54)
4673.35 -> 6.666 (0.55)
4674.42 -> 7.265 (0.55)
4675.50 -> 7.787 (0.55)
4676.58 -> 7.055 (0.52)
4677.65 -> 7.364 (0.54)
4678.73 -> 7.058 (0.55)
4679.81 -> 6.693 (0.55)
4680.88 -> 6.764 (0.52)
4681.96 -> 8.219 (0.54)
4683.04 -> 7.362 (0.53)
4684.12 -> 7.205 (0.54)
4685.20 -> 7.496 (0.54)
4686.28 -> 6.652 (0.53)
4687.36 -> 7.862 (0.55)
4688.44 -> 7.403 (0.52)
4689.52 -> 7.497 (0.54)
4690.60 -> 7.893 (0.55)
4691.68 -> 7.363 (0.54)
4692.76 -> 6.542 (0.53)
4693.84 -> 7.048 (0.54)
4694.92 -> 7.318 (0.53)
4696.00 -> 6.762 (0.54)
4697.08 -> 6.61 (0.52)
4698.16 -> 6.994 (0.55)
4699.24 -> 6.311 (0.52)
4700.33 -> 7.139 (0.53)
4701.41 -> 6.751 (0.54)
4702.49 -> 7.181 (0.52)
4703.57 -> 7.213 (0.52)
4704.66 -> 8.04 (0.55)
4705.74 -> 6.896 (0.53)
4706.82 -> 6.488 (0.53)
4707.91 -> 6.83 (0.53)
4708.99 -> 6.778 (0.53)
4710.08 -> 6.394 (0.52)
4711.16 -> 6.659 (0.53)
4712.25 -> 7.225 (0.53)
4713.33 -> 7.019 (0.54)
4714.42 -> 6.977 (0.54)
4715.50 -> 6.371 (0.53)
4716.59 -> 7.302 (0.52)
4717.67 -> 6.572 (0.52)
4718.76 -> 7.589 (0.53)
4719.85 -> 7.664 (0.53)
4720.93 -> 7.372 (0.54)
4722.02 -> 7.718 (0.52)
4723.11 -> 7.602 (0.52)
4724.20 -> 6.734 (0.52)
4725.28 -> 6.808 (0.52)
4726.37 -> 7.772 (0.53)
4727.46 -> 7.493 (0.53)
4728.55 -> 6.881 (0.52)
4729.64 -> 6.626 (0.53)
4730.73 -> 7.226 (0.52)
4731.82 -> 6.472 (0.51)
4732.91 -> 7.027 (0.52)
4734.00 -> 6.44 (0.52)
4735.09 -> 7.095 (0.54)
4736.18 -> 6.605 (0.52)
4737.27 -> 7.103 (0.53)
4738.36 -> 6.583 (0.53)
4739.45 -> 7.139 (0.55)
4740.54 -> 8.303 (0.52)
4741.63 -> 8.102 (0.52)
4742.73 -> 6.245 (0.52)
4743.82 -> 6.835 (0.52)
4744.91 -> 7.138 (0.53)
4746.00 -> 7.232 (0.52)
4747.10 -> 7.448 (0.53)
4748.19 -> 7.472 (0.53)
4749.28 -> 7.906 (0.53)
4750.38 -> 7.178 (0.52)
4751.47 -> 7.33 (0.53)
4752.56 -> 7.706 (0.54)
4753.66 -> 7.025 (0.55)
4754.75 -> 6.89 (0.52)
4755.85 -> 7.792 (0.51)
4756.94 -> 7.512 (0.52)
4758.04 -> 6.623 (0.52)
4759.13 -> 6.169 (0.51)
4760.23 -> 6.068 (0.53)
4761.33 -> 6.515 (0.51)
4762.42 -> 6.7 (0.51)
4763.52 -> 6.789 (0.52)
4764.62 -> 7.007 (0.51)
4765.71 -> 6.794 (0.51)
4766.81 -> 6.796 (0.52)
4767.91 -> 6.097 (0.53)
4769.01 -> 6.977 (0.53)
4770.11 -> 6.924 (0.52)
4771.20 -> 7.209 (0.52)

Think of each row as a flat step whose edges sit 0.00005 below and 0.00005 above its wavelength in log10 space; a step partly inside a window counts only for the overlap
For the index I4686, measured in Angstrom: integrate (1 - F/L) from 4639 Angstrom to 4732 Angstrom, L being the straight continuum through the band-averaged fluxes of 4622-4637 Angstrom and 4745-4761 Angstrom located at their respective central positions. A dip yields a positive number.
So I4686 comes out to 1.7 Angstrom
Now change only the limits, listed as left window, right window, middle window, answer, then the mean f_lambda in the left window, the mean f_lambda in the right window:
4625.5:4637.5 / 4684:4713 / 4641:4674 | 1.0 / 7.12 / 7.06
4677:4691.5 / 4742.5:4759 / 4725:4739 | 0.6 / 7.34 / 7.22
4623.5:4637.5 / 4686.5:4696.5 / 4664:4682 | 0.6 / 7.11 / 7.28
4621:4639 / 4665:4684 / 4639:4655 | 0.9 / 7.15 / 7.05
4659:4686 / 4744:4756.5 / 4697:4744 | 1.5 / 7.1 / 7.36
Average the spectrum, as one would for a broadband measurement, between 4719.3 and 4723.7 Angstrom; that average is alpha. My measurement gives 7.57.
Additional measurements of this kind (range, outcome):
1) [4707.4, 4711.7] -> 6.67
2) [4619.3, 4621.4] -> 6.89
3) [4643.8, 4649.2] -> 6.37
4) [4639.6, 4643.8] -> 6.74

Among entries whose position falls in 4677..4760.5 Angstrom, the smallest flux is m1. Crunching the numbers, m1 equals 6.068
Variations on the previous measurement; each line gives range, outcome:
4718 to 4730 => 6.626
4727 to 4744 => 6.245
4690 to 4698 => 6.542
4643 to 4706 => 5.605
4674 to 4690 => 6.652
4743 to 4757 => 6.835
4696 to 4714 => 6.311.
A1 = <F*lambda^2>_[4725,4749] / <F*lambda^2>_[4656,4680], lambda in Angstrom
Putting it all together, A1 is 1.0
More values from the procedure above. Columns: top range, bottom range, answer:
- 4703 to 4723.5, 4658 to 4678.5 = 1.02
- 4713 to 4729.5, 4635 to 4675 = 1.07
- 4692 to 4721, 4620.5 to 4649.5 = 1.04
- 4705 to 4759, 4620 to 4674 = 1.06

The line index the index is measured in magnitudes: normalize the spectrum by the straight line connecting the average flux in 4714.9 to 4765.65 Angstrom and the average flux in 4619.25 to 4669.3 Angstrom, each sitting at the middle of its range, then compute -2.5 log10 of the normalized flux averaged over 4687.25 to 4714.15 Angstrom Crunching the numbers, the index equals 0.002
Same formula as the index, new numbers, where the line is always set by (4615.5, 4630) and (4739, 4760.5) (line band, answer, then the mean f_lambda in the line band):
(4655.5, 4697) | 0.01 mag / 7.15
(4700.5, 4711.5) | 0.05 mag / 6.94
